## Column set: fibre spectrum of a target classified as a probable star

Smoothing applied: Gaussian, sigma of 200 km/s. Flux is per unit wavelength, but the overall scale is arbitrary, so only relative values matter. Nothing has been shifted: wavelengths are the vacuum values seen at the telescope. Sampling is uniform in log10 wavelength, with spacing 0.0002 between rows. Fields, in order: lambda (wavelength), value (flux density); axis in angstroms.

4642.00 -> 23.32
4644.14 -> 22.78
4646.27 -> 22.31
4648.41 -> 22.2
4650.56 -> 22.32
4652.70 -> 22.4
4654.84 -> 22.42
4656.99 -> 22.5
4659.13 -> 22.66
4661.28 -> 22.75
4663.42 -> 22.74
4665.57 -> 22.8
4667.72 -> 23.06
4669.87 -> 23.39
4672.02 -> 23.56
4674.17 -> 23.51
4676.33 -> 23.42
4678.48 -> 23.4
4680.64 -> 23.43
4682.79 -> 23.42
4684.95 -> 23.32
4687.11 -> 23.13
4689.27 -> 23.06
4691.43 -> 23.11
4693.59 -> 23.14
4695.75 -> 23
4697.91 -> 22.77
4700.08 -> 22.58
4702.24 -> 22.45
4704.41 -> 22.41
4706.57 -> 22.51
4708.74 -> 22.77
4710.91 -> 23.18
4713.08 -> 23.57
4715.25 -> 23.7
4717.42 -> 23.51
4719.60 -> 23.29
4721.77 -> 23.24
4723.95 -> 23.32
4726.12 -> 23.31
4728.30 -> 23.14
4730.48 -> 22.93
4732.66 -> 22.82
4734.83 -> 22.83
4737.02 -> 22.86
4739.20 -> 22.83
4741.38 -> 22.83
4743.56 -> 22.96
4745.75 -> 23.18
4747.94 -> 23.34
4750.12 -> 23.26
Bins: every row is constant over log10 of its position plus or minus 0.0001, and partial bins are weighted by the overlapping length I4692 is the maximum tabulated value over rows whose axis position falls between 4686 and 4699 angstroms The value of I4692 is 23.14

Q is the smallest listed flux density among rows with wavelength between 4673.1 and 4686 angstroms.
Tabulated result 23.32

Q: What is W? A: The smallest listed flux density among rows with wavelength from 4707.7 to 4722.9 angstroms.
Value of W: 22.77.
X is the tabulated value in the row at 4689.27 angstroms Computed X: 23.06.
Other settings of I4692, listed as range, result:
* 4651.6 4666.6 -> 22.8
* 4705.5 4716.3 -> 23.7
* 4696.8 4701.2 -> 22.77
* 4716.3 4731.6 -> 23.51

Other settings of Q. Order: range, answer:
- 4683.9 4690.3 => 23.06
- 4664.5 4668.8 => 22.8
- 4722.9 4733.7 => 22.82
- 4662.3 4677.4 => 22.74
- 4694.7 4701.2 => 22.58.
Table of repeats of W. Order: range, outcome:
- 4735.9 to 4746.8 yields 22.83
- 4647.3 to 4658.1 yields 22.2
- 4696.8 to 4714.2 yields 22.41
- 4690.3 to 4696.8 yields 23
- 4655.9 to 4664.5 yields 22.5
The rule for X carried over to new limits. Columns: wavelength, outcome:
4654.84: 22.42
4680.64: 23.43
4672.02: 23.56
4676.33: 23.42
